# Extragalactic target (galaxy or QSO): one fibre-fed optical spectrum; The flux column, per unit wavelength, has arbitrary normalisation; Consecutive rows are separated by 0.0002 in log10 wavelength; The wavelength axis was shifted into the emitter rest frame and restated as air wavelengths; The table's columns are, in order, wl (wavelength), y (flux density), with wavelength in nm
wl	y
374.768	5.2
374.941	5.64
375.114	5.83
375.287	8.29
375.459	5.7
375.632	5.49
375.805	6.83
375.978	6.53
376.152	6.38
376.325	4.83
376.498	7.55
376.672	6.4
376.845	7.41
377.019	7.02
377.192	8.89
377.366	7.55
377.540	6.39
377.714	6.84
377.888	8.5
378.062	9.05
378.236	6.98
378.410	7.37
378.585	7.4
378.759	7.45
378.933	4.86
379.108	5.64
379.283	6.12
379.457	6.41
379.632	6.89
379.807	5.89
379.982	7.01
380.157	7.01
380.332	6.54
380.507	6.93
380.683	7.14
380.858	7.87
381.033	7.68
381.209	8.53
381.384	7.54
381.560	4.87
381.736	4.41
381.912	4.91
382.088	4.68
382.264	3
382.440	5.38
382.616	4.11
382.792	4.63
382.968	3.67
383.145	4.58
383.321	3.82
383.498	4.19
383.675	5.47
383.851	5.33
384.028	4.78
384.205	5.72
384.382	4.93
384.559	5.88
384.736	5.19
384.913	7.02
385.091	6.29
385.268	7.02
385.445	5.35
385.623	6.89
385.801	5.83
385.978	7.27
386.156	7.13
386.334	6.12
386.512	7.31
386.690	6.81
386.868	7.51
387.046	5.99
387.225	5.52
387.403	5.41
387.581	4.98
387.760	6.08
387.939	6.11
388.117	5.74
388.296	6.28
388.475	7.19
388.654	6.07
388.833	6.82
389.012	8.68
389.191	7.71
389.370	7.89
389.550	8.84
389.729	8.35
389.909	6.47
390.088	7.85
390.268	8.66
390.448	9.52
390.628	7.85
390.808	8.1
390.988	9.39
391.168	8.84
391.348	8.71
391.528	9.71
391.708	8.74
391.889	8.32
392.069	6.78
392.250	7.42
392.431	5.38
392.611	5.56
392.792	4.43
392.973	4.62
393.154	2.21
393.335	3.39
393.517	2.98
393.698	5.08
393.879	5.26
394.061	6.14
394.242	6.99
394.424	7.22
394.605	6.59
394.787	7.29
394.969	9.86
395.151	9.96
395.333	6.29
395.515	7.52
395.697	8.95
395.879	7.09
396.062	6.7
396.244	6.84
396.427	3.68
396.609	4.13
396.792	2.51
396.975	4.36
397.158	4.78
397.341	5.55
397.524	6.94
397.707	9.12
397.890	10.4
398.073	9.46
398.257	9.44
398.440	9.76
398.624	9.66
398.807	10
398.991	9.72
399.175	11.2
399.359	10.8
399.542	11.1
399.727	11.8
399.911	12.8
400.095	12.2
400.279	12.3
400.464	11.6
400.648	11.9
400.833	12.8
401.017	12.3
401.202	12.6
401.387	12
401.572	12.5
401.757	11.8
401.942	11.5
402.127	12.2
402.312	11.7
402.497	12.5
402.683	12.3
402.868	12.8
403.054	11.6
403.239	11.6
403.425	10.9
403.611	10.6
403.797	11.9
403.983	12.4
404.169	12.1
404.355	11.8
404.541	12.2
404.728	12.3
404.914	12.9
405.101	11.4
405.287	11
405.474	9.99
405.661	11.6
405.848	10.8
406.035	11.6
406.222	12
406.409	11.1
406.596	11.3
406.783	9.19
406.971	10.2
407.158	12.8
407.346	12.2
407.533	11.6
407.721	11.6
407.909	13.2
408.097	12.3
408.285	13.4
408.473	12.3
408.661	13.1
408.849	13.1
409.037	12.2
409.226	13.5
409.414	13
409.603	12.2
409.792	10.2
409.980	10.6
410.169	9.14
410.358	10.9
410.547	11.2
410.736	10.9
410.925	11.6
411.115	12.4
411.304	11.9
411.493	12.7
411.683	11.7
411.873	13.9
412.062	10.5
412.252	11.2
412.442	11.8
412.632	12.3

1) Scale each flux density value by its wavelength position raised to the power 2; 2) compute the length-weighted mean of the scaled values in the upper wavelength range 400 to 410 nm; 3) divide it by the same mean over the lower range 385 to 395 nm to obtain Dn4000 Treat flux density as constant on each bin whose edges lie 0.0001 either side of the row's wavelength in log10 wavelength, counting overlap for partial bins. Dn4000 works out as 1.9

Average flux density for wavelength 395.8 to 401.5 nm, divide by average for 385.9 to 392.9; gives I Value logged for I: 1.28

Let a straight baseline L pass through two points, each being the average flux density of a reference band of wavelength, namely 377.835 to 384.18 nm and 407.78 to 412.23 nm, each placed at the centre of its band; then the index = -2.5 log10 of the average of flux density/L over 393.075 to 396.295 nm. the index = 0.34 mag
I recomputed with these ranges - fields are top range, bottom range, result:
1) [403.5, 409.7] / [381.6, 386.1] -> 2.28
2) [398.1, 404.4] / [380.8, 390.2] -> 1.89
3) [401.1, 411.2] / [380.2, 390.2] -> 1.91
